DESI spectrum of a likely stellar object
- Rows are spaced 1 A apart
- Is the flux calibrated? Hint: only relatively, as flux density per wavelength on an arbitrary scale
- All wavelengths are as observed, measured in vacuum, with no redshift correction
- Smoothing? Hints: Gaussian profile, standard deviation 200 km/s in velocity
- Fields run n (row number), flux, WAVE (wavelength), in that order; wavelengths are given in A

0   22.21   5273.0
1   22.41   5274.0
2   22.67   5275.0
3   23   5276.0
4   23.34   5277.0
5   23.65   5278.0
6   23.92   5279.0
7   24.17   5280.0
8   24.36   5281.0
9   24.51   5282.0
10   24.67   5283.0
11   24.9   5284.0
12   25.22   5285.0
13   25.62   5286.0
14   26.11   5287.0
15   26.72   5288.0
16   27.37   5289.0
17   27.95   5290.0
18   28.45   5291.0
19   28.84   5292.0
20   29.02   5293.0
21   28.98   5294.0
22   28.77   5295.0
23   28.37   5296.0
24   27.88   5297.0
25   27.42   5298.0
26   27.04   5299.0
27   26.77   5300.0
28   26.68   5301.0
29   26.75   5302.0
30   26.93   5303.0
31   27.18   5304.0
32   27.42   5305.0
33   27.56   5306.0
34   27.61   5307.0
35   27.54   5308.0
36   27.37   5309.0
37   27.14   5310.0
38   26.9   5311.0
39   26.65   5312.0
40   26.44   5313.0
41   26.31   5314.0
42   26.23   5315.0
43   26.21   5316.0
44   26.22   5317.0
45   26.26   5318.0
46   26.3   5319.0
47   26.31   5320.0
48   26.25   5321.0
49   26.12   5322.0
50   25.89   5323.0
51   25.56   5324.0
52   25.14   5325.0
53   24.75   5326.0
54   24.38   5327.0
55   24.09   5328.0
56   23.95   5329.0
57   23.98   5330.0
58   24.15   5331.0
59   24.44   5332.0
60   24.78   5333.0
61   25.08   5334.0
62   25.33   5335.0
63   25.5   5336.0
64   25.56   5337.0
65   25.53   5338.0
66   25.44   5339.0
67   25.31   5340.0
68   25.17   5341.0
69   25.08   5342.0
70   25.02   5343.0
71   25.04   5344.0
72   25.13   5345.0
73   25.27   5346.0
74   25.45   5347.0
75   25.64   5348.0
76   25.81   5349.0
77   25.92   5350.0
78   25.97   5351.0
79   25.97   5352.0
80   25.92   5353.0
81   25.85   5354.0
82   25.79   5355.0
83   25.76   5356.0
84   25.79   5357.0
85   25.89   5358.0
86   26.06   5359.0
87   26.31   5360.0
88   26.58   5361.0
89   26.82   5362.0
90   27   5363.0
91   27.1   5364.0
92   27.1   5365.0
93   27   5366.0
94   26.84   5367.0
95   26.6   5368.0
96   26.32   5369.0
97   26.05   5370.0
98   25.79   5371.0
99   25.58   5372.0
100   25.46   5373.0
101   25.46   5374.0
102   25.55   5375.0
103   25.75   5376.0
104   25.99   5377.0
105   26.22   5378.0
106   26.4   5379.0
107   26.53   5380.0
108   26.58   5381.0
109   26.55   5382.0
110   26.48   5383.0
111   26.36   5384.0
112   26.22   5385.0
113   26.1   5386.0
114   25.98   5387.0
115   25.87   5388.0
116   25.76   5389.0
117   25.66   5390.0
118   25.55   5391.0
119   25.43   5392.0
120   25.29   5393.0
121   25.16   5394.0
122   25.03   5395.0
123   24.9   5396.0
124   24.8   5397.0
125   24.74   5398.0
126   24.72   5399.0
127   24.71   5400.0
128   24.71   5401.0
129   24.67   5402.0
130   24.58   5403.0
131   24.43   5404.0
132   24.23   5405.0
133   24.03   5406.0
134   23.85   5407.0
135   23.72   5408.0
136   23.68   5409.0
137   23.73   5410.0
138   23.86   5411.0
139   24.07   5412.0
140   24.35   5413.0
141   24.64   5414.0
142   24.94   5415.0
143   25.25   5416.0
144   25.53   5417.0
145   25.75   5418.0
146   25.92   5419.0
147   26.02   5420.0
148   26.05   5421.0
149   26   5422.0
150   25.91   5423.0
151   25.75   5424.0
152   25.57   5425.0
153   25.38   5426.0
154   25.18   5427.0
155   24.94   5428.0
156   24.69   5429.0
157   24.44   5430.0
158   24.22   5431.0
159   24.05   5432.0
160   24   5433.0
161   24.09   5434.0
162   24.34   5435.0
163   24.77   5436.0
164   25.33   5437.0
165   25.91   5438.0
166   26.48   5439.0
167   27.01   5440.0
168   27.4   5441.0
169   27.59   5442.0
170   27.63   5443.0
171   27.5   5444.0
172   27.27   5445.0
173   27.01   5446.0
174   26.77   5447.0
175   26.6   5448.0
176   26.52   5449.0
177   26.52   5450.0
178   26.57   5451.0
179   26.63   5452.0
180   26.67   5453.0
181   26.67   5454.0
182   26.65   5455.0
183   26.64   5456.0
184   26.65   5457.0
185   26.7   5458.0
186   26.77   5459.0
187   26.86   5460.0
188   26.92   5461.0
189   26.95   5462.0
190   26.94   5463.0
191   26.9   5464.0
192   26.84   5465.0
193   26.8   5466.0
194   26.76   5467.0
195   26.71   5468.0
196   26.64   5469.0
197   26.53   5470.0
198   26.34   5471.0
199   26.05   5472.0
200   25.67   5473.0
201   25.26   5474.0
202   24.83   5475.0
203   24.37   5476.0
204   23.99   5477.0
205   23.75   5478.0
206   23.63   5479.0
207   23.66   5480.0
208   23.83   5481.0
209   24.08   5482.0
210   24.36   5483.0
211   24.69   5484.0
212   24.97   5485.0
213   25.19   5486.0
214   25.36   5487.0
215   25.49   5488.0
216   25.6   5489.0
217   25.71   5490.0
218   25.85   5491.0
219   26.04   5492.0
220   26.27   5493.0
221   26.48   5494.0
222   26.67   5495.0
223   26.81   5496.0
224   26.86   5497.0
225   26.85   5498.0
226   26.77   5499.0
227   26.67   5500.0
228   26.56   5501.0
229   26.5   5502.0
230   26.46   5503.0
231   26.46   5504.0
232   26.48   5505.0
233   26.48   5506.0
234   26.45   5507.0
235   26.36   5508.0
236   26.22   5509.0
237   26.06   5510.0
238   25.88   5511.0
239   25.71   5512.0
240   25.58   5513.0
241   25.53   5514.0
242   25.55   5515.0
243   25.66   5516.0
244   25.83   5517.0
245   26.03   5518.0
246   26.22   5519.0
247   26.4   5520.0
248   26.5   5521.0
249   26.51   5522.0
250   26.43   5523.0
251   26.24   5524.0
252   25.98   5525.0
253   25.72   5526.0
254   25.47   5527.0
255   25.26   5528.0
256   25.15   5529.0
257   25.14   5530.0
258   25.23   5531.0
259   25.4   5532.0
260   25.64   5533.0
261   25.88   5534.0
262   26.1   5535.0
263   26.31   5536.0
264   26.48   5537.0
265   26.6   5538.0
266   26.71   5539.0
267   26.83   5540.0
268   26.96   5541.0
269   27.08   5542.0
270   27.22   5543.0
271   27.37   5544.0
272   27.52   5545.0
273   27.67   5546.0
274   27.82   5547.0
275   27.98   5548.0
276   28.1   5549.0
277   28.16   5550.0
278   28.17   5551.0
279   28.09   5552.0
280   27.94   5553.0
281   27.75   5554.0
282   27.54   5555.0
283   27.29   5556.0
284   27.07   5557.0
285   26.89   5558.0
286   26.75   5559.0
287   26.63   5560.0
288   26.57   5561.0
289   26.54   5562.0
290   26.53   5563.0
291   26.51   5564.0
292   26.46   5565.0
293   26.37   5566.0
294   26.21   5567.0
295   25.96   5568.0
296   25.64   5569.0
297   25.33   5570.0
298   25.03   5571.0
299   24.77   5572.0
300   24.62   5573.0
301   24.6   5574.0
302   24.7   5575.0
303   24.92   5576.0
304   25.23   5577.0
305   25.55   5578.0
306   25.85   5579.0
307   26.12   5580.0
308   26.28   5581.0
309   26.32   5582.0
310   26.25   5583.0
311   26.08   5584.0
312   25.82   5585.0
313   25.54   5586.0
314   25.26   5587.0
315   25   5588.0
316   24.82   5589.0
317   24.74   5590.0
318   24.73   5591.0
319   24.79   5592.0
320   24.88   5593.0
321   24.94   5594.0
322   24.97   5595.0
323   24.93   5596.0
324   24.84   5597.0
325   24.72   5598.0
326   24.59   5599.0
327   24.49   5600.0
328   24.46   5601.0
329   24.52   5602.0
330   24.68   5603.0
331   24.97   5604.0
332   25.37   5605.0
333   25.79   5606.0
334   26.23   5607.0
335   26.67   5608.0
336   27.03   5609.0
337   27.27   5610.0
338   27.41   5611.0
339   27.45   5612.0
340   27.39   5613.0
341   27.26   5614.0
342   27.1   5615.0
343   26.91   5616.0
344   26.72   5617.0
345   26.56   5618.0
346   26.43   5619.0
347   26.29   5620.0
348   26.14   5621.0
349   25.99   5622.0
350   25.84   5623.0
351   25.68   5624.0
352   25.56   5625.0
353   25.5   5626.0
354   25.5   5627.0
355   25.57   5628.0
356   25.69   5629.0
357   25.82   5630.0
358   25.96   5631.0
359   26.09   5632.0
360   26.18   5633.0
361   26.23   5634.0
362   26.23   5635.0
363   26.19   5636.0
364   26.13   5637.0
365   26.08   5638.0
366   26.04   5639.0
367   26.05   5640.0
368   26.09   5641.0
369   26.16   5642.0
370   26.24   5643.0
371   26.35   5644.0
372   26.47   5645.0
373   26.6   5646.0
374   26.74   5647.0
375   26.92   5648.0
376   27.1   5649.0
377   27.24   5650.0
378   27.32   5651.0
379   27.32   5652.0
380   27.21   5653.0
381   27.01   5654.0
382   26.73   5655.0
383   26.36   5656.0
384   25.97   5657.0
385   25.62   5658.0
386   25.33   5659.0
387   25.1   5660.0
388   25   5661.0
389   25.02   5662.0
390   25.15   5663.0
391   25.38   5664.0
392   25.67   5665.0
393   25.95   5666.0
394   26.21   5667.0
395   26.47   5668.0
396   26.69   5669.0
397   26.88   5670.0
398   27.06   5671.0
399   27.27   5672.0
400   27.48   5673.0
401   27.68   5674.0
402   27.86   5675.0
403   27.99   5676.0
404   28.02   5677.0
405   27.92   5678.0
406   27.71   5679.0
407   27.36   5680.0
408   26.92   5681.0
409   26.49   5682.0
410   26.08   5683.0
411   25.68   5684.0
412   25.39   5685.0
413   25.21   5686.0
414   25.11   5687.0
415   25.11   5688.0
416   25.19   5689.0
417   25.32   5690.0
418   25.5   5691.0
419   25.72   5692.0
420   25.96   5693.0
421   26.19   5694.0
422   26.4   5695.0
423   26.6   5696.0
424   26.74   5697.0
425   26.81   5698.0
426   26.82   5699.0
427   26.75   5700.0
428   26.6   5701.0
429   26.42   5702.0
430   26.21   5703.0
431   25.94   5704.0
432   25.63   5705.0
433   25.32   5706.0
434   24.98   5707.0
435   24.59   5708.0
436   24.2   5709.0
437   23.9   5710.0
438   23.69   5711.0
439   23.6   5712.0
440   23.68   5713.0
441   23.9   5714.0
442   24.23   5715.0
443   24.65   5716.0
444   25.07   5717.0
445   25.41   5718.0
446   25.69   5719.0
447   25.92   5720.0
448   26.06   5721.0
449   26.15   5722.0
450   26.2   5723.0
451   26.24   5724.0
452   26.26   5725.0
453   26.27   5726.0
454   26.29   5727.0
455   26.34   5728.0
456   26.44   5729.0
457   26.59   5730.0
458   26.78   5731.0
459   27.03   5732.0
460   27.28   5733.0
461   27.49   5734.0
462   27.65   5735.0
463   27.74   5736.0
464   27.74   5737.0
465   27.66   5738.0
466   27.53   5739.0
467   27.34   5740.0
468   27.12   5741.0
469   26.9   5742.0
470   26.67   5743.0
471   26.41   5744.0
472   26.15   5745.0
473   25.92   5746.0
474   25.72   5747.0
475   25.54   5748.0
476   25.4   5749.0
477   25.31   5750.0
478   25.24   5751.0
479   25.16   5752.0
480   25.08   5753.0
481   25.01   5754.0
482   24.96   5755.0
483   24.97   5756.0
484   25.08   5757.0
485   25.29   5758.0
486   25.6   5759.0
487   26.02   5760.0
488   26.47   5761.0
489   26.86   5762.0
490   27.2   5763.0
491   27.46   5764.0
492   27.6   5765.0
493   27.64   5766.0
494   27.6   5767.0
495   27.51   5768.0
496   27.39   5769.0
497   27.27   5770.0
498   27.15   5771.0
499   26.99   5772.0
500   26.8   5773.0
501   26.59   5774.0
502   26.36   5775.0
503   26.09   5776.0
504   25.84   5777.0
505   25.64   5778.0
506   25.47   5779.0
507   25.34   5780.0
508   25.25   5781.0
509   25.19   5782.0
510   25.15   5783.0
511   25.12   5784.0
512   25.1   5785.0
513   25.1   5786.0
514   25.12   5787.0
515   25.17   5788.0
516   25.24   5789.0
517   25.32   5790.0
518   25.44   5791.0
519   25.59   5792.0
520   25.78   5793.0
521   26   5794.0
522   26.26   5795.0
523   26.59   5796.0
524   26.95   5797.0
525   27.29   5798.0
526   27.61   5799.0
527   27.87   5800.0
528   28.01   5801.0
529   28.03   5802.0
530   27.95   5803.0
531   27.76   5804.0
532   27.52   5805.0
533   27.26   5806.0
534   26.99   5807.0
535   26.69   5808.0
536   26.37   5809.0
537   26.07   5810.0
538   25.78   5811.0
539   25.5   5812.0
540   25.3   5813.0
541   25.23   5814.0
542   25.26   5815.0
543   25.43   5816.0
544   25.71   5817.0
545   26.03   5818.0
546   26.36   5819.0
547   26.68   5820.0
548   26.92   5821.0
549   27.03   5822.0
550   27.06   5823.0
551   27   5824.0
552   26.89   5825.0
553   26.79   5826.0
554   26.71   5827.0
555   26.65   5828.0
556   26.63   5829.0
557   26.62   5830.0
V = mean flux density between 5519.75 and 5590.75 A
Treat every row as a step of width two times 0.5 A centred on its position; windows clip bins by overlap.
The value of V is 26.3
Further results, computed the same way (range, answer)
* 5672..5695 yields 26.5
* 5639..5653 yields 26.7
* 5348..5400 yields 26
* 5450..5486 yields 25.8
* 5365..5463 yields 25.7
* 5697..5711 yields 25.7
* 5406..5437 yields 24.8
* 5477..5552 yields 26.1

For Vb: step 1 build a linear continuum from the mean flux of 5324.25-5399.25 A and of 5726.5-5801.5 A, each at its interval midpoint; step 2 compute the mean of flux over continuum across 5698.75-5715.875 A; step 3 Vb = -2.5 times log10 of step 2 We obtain 0.05 mag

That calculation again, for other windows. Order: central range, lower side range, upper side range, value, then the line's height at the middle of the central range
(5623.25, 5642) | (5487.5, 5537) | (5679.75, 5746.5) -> 0.00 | 26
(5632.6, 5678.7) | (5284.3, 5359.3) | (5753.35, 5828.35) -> -0.01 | 26.3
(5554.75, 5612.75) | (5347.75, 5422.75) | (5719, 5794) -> 0.01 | 25.9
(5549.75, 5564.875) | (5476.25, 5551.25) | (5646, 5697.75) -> -0.04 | 26.2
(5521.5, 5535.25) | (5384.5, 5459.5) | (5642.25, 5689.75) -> 0.01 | 25.9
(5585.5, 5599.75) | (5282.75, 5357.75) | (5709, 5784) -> 0.05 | 26.1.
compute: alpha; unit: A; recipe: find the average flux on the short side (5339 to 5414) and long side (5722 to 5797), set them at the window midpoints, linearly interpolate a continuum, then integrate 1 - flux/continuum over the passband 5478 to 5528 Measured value -0.1 A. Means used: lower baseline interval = 25.5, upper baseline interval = 26.2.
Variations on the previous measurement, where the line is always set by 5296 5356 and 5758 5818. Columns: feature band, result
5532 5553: -0.8 A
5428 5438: 0.6 A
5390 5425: 1.5 A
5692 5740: 0.5 A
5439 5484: -0.2 A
